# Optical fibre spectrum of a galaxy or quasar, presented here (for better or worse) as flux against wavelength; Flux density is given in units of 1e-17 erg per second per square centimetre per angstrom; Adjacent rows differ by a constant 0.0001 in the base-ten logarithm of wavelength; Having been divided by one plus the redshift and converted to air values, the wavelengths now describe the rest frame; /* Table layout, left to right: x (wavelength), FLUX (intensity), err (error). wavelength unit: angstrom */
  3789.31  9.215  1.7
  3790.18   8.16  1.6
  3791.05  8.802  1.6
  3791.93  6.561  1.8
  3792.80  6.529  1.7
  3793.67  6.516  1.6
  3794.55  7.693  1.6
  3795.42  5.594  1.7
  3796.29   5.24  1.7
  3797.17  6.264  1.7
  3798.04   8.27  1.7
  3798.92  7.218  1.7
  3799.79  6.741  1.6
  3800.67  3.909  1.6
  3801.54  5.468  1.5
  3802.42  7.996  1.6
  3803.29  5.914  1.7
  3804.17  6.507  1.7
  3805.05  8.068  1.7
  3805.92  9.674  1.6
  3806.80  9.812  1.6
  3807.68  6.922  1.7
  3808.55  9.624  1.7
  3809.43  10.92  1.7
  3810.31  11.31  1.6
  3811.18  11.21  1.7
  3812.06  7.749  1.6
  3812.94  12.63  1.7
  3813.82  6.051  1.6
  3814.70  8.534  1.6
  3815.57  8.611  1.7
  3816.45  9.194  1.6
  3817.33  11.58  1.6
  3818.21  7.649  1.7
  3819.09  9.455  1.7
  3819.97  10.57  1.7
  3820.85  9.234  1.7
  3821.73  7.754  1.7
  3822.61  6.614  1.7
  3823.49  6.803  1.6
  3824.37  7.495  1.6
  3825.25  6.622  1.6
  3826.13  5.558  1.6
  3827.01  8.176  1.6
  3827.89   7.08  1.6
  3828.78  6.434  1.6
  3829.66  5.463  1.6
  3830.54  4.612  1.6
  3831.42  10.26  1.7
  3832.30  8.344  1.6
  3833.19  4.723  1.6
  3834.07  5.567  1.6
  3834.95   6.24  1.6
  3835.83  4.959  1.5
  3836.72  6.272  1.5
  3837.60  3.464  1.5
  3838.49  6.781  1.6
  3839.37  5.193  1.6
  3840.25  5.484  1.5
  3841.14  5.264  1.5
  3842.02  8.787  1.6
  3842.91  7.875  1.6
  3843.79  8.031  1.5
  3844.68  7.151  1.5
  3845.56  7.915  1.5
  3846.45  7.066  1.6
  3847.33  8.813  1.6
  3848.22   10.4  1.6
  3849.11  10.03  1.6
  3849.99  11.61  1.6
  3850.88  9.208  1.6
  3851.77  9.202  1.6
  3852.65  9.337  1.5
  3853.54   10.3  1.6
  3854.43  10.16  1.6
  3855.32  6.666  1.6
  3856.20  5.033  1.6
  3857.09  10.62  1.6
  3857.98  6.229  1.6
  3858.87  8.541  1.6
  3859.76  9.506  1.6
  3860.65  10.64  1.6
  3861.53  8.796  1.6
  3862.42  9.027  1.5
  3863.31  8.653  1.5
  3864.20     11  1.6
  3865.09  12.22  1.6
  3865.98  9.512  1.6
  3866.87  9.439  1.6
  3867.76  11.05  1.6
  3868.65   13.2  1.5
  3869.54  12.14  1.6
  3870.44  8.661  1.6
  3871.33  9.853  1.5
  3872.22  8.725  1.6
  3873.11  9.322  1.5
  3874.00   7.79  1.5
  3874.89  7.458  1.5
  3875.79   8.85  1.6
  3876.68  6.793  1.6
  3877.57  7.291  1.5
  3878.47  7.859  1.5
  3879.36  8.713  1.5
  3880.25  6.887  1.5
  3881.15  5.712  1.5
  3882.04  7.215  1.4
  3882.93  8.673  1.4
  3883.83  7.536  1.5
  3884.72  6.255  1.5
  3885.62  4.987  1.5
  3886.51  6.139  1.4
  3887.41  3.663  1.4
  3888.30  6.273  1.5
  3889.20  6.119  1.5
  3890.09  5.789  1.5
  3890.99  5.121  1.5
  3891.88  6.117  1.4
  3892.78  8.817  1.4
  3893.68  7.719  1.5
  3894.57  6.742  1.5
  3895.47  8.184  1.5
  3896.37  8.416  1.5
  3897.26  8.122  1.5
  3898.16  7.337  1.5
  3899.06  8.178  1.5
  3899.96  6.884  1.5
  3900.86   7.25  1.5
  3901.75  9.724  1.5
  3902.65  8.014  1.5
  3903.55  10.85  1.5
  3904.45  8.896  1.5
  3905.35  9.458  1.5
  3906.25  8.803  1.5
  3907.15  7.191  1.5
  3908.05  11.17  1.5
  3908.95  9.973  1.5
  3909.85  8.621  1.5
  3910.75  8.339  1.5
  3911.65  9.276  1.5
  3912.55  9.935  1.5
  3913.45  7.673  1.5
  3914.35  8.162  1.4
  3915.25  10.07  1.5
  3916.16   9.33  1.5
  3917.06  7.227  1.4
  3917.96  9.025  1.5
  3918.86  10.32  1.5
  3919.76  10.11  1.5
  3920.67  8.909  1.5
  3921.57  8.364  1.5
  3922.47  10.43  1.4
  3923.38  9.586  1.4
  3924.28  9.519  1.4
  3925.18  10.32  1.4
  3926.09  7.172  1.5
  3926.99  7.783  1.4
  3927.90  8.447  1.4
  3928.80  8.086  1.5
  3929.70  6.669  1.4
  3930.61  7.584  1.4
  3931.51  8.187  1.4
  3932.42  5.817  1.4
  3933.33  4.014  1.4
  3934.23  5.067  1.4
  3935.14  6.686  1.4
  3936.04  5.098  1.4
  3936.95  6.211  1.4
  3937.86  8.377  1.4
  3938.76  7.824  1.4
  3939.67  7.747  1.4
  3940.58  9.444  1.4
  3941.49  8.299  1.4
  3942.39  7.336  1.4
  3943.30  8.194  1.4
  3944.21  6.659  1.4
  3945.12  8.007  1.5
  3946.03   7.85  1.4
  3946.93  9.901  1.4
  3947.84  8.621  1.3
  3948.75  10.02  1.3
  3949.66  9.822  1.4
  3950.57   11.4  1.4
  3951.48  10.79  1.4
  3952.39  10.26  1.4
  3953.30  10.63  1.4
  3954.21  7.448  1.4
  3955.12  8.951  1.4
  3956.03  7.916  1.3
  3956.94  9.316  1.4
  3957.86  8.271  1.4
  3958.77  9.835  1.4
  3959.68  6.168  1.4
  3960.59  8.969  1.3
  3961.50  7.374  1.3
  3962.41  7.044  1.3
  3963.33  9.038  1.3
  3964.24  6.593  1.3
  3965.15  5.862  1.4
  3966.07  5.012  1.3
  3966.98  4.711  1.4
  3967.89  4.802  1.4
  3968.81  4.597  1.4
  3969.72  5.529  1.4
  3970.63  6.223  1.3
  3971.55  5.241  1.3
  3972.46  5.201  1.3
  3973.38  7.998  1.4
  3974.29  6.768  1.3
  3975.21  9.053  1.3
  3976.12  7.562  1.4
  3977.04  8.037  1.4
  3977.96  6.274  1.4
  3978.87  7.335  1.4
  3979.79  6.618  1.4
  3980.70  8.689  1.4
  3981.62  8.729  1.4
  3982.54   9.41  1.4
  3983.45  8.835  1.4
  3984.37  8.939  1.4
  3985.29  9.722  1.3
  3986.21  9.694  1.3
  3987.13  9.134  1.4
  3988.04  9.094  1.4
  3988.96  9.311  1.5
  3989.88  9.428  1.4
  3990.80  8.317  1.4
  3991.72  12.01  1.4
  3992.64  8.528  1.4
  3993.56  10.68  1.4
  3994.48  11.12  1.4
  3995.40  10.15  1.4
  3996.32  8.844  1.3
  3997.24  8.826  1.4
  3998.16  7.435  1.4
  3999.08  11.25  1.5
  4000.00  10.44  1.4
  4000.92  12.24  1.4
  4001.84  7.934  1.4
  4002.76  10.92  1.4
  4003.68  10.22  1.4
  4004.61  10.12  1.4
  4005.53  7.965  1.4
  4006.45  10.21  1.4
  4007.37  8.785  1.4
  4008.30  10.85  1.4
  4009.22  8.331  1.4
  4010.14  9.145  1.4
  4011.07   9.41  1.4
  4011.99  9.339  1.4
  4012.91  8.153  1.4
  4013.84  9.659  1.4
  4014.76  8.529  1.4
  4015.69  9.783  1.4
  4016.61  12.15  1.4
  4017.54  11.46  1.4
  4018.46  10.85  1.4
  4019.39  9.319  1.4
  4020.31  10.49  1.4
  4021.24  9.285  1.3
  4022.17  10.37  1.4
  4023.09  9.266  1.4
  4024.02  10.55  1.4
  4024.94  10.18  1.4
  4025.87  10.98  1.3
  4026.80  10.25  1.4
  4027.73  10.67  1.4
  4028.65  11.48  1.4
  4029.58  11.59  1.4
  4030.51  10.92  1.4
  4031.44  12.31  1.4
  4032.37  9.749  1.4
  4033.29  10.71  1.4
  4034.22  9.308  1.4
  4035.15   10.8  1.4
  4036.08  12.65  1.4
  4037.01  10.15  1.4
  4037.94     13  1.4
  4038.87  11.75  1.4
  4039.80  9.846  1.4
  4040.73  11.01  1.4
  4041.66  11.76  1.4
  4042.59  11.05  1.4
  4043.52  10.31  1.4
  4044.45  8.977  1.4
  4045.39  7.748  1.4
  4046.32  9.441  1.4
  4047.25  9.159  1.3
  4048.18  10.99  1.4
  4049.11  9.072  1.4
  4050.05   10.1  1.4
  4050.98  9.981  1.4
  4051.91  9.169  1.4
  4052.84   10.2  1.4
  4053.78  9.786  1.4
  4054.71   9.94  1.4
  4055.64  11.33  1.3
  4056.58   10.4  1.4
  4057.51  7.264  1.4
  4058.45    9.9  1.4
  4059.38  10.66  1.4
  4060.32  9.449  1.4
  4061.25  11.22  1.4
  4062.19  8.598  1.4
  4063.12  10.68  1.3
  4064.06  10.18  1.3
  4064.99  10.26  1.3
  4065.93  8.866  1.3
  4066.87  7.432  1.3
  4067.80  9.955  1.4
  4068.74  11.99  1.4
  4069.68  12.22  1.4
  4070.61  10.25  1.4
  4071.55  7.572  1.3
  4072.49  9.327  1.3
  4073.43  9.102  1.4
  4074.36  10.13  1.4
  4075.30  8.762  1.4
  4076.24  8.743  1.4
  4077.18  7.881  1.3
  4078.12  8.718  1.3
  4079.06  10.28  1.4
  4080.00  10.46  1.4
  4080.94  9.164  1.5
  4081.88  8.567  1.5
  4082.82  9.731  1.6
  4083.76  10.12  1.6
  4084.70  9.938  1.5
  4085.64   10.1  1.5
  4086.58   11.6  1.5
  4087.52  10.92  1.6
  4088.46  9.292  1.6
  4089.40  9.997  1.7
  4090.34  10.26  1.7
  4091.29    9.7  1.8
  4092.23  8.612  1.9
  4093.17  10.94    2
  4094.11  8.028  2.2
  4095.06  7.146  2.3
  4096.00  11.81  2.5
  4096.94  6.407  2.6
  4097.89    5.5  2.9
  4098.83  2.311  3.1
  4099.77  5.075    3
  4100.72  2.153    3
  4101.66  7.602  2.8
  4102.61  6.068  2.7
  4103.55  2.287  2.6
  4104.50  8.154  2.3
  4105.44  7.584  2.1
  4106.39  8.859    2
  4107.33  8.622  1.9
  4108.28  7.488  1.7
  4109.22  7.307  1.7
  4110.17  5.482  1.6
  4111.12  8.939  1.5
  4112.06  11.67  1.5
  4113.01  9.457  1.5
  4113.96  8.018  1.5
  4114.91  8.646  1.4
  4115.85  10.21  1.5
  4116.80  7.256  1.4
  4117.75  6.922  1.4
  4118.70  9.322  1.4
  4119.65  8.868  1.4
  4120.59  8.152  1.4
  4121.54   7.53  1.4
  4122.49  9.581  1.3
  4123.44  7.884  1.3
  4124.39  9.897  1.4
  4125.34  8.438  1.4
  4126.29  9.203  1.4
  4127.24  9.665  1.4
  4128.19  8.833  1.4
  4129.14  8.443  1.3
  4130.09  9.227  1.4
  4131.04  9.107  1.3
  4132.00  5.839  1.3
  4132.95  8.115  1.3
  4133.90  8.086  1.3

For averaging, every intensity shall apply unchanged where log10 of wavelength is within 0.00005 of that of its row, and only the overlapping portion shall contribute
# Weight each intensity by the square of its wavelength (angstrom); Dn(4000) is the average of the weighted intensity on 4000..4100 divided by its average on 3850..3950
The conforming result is 1.3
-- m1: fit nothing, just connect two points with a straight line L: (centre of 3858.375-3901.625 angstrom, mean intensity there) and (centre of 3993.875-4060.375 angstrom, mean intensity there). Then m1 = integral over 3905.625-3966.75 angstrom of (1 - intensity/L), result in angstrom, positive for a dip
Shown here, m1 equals 3.7 angstrom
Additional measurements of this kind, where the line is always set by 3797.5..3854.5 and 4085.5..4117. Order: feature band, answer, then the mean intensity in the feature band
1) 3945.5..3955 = -2.04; 9.64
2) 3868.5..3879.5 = -1.37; 8.86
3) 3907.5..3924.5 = -2.87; 9.25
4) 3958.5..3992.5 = 1.28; 7.65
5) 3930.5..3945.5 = 1.61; 7.08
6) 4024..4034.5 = -3.65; 10.8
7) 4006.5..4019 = -2.77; 9.74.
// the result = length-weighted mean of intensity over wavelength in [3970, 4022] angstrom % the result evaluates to 9.11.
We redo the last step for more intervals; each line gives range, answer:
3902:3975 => 8.08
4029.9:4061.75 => 10.3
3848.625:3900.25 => 8.28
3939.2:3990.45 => 8.03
